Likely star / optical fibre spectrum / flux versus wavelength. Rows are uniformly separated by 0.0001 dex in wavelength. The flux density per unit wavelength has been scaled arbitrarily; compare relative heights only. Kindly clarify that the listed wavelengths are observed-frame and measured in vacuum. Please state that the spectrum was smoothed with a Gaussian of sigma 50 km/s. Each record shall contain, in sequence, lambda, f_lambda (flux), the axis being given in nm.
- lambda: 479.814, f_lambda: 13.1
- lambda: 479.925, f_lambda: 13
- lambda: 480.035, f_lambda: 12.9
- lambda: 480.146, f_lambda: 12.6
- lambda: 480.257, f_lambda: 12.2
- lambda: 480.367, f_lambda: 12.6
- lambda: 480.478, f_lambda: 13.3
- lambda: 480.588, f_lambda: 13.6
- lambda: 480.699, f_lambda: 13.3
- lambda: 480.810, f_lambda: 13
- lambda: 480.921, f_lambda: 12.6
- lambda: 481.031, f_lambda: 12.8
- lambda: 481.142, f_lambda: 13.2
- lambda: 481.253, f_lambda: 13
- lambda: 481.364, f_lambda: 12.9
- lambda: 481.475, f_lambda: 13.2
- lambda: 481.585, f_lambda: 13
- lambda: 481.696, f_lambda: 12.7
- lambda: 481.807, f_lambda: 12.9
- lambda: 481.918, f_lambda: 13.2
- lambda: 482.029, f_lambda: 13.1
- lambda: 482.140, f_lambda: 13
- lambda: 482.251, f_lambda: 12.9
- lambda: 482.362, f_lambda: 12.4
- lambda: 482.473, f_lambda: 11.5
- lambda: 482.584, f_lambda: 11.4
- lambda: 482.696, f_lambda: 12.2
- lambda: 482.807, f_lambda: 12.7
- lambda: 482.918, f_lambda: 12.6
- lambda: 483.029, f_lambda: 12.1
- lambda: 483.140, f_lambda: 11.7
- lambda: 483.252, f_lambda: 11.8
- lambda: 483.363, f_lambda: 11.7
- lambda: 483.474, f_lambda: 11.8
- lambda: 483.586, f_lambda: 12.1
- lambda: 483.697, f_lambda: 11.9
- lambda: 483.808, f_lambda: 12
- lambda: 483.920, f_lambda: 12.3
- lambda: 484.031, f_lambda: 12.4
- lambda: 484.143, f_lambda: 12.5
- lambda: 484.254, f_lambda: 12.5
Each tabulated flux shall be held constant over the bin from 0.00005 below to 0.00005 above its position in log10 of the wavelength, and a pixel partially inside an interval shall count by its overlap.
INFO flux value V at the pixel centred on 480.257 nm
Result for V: 12.2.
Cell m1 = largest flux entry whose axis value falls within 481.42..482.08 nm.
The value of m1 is 13.2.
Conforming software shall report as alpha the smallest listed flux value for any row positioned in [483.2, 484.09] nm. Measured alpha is 11.7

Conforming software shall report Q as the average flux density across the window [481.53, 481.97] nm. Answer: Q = 13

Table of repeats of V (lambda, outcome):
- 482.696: 12.2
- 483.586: 12.1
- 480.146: 12.6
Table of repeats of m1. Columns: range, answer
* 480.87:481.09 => 12.8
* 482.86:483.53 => 12.6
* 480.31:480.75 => 13.6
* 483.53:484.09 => 12.4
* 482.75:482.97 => 12.7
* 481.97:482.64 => 13.1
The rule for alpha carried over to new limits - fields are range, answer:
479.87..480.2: 12.6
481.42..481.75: 12.7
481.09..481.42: 12.9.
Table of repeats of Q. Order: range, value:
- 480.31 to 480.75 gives 13.2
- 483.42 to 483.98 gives 12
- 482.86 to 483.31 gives 12.1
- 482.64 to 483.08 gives 12.4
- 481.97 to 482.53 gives 12.6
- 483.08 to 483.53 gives 11.7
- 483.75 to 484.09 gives 12.2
